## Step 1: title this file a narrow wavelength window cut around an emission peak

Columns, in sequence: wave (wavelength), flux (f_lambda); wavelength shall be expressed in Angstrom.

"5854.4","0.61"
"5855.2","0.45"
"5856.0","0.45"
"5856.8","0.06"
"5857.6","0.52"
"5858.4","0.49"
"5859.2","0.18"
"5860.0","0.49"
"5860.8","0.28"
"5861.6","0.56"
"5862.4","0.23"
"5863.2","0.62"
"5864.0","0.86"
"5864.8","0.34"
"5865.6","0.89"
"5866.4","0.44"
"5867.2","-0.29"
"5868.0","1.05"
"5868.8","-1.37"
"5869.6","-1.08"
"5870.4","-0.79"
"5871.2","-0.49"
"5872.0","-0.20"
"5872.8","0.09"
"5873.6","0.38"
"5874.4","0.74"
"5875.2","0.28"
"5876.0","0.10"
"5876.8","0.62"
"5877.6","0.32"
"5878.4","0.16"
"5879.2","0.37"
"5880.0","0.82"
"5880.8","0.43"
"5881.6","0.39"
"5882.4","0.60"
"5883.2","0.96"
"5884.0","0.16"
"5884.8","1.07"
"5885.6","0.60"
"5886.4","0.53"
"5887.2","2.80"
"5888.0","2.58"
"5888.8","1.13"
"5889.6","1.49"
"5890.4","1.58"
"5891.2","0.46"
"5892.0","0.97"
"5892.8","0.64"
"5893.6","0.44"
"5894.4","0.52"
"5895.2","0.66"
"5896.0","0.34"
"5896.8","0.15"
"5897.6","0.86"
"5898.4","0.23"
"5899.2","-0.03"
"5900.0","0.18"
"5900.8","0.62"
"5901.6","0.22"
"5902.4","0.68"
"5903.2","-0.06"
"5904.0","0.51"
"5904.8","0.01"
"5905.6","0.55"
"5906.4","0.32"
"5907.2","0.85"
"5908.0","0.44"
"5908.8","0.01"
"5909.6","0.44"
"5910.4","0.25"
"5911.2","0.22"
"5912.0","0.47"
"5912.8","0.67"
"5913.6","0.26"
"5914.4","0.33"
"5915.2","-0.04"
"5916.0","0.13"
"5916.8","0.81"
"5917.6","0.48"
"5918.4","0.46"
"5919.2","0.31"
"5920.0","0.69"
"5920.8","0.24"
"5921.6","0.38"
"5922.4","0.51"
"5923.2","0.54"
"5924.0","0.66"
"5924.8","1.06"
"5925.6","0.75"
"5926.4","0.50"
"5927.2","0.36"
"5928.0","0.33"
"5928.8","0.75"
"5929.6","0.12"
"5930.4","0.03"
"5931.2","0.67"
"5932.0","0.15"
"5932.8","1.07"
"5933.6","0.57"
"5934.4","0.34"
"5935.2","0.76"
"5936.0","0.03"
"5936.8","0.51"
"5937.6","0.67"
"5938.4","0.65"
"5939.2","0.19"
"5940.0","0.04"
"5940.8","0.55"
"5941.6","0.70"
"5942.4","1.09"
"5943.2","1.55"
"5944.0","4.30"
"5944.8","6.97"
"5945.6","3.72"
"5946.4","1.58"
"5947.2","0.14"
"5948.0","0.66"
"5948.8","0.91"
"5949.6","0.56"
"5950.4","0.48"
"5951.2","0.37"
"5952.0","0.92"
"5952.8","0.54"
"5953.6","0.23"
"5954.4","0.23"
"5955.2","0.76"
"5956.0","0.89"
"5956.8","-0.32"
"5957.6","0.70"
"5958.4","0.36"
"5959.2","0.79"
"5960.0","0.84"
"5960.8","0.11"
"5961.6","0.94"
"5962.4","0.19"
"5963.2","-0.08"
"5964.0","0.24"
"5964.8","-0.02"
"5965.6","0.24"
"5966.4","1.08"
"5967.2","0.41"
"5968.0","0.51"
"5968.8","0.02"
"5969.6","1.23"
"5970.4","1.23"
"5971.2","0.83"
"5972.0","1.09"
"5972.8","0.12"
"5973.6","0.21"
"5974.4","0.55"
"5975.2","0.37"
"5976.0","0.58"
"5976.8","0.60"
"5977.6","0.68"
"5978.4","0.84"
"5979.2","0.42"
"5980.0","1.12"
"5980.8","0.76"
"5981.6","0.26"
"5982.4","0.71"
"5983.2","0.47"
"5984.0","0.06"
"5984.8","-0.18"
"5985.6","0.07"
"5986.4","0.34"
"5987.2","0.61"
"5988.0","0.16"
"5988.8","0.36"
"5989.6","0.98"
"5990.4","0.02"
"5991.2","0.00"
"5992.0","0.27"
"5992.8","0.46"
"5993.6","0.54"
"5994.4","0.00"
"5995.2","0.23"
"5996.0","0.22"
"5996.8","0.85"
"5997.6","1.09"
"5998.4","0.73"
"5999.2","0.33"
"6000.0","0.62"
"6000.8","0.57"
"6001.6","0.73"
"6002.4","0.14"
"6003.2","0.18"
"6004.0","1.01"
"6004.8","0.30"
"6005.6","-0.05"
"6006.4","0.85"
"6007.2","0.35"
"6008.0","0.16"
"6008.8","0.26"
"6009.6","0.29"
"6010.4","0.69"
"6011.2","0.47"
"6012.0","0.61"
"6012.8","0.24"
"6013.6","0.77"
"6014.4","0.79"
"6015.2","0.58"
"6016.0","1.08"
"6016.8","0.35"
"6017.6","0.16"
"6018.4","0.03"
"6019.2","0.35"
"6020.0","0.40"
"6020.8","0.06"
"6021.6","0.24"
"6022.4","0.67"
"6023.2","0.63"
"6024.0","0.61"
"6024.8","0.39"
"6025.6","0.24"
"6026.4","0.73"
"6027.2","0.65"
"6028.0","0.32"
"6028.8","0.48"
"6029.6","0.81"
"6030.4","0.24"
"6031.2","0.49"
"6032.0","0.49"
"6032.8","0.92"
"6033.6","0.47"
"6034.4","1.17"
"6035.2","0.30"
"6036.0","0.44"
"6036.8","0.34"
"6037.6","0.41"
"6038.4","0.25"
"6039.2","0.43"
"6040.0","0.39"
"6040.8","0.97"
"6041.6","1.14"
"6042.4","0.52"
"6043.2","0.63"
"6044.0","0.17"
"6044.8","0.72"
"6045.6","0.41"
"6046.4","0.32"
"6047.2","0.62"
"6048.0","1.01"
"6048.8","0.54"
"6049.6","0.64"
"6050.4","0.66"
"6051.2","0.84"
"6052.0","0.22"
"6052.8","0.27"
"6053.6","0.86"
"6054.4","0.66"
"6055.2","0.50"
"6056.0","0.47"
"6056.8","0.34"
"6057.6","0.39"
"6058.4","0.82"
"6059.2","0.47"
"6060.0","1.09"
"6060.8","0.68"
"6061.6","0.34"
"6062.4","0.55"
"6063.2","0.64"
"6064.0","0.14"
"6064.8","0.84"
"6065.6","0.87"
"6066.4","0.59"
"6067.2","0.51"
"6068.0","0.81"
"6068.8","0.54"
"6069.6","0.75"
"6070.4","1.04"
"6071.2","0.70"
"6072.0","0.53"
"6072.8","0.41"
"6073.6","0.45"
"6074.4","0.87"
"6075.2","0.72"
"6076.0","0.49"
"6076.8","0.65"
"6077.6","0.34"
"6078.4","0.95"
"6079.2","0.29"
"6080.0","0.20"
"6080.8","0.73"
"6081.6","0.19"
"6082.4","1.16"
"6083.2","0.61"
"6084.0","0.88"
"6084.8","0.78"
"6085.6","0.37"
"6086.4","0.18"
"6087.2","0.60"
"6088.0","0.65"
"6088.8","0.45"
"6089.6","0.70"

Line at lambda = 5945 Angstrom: [O III]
